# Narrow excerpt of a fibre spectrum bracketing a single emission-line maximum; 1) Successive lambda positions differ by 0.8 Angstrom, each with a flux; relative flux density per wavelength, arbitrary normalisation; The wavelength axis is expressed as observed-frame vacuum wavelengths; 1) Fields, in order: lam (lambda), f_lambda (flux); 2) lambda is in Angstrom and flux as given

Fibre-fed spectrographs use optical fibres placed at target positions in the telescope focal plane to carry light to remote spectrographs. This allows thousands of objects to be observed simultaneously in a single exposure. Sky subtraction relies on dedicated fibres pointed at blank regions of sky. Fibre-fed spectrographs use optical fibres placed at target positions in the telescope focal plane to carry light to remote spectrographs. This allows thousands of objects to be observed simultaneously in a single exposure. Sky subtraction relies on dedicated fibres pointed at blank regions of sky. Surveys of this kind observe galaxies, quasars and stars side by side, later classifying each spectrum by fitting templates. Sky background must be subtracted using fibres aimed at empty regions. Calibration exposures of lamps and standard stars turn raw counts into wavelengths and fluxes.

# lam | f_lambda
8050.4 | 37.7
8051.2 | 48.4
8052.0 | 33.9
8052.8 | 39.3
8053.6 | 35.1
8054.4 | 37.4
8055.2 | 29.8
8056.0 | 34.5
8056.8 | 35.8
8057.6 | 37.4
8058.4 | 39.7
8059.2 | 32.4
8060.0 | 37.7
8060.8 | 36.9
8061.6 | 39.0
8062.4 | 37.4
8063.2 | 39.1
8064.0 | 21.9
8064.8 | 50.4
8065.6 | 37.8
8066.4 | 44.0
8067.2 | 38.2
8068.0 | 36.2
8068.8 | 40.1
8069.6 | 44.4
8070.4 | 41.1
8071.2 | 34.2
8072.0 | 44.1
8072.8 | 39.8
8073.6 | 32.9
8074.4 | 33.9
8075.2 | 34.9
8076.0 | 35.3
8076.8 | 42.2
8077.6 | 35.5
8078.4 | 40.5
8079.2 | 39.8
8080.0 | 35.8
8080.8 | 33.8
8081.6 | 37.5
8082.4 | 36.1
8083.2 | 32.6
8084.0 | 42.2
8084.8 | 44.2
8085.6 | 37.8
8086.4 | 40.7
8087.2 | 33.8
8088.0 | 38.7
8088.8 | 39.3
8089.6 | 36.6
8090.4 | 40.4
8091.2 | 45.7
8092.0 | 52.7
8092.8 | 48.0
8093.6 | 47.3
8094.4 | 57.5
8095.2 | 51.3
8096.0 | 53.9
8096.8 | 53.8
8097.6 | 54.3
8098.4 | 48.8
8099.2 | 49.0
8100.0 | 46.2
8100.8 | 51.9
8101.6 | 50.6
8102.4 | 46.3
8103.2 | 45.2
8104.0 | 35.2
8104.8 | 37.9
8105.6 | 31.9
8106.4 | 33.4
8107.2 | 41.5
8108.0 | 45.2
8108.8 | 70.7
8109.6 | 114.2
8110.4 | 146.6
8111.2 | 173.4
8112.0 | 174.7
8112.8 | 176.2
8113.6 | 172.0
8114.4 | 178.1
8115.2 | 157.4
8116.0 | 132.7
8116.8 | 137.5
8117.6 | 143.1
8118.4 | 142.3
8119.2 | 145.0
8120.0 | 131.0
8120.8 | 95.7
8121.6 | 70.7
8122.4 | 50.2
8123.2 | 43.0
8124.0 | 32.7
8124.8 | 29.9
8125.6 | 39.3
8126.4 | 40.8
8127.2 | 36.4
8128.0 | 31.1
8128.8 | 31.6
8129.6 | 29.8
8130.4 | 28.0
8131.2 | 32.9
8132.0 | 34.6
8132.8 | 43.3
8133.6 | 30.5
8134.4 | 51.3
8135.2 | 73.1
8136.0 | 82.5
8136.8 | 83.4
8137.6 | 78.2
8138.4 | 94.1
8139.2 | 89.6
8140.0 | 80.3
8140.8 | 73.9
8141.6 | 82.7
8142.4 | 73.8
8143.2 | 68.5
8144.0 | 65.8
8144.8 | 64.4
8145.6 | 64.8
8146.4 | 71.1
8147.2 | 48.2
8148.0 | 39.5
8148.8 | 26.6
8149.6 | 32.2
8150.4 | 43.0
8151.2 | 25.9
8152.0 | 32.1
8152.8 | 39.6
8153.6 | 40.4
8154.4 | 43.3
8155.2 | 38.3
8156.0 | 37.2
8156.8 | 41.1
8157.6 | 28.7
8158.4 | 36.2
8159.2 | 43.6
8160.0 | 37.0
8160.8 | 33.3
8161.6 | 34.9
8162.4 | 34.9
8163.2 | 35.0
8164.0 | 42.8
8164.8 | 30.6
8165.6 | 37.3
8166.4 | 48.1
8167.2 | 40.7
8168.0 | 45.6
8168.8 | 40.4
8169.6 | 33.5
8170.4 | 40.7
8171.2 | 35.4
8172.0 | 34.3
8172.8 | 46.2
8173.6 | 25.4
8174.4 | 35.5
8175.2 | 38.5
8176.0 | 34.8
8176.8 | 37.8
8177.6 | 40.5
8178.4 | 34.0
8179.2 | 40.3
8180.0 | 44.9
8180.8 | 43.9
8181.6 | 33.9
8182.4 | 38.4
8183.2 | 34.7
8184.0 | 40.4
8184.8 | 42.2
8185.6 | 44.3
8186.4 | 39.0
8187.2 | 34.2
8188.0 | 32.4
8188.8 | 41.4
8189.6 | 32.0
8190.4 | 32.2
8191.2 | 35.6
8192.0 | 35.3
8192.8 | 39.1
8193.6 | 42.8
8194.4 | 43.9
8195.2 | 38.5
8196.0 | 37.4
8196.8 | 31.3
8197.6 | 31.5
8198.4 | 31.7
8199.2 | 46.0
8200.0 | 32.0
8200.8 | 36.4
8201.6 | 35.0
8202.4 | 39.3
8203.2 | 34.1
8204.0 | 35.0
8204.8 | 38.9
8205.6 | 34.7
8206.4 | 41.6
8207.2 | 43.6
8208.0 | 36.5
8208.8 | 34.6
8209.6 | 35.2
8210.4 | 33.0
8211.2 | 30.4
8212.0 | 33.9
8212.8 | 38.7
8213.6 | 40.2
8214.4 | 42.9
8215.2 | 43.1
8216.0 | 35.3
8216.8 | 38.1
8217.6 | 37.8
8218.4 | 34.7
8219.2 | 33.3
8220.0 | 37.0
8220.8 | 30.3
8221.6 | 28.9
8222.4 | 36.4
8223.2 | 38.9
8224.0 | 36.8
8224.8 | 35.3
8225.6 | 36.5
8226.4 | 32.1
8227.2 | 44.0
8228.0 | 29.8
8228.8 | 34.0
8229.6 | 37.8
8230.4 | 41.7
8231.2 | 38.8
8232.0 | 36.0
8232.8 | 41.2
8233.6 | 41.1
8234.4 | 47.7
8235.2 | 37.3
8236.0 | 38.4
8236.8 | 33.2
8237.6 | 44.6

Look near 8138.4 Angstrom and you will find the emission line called [N II] 6583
